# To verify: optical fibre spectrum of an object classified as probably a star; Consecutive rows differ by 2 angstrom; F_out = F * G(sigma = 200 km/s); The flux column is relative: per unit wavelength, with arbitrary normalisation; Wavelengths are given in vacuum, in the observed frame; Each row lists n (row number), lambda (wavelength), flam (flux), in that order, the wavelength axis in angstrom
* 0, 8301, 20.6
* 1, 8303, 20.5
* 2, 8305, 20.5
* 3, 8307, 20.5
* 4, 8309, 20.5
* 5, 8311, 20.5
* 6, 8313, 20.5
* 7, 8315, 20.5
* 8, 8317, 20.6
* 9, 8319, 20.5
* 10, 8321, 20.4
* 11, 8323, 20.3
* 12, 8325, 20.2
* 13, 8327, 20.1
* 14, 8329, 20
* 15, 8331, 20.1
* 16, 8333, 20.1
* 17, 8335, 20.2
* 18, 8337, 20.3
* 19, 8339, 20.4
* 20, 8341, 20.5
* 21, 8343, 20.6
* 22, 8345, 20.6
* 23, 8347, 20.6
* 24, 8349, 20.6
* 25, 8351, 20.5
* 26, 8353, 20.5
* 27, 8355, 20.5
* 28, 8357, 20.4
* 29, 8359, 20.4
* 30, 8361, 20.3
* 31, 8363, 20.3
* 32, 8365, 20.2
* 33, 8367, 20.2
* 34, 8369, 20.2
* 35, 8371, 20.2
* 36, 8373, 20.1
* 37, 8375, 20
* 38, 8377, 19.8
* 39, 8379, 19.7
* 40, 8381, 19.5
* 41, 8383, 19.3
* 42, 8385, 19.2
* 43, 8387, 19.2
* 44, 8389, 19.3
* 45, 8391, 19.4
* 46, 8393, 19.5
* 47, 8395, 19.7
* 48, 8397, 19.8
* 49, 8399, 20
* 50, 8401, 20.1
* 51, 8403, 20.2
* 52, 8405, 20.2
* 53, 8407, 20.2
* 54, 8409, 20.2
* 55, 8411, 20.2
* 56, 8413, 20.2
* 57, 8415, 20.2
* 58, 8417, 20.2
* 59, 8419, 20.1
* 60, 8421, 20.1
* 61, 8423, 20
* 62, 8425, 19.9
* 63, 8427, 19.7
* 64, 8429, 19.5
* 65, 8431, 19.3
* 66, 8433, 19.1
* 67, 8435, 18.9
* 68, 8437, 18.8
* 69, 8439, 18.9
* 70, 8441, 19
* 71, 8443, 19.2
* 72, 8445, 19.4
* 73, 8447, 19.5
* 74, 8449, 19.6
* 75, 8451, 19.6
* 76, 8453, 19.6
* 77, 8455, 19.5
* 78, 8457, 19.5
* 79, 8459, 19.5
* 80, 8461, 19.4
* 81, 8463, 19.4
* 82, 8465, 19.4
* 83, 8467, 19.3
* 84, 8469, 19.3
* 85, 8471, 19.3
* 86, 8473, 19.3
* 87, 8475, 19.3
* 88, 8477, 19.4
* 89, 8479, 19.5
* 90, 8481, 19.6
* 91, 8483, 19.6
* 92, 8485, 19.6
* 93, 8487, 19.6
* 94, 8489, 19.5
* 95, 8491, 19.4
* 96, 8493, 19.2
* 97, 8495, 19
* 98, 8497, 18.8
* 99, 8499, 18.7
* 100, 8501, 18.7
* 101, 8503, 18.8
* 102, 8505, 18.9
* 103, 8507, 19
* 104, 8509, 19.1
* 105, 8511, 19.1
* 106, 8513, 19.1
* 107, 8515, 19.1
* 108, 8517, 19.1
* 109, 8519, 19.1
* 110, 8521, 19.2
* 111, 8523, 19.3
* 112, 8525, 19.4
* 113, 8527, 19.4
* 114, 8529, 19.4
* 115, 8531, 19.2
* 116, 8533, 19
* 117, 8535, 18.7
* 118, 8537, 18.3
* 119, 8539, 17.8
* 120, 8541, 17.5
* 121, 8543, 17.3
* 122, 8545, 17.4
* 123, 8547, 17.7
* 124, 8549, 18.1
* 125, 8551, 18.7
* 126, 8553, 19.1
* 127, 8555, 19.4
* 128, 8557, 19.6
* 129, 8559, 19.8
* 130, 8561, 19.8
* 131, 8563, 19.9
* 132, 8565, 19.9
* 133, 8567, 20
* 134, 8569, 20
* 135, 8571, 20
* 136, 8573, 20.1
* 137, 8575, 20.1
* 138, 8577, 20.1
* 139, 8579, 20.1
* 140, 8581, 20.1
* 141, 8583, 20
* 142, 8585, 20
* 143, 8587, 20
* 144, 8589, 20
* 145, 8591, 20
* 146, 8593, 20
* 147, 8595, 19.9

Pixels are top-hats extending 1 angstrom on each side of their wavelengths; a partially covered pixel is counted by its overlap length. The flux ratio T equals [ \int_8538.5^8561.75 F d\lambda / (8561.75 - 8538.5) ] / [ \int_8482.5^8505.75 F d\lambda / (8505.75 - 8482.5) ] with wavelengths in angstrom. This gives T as 0.97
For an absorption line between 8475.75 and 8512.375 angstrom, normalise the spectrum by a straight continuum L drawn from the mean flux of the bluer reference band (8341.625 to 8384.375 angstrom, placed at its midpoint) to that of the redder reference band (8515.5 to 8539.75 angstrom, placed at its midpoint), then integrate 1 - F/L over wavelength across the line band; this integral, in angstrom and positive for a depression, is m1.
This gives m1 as 0.1 angstrom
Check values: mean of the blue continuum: 20.2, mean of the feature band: 19.2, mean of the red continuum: 19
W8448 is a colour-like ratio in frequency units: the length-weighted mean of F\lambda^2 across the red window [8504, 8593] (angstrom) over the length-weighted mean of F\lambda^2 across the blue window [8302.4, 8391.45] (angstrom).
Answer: 1.0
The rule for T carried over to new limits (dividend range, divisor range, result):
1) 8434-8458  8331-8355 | 0.94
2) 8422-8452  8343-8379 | 0.95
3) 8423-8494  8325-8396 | 0.97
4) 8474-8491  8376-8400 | 1.00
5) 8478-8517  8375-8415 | 0.97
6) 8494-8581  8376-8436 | 0.97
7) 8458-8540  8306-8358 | 0.94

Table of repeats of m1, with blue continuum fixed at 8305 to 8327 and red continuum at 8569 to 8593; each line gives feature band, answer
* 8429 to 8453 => 1.2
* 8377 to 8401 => 0.9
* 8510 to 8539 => 1.5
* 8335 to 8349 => -0.1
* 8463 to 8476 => 0.6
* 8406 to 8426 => 0.2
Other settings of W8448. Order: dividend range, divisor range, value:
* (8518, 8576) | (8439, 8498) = 1.00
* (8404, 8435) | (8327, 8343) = 1.00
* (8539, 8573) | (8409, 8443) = 1.00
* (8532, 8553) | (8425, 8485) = 0.95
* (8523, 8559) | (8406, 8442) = 0.97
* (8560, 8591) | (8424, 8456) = 1.07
